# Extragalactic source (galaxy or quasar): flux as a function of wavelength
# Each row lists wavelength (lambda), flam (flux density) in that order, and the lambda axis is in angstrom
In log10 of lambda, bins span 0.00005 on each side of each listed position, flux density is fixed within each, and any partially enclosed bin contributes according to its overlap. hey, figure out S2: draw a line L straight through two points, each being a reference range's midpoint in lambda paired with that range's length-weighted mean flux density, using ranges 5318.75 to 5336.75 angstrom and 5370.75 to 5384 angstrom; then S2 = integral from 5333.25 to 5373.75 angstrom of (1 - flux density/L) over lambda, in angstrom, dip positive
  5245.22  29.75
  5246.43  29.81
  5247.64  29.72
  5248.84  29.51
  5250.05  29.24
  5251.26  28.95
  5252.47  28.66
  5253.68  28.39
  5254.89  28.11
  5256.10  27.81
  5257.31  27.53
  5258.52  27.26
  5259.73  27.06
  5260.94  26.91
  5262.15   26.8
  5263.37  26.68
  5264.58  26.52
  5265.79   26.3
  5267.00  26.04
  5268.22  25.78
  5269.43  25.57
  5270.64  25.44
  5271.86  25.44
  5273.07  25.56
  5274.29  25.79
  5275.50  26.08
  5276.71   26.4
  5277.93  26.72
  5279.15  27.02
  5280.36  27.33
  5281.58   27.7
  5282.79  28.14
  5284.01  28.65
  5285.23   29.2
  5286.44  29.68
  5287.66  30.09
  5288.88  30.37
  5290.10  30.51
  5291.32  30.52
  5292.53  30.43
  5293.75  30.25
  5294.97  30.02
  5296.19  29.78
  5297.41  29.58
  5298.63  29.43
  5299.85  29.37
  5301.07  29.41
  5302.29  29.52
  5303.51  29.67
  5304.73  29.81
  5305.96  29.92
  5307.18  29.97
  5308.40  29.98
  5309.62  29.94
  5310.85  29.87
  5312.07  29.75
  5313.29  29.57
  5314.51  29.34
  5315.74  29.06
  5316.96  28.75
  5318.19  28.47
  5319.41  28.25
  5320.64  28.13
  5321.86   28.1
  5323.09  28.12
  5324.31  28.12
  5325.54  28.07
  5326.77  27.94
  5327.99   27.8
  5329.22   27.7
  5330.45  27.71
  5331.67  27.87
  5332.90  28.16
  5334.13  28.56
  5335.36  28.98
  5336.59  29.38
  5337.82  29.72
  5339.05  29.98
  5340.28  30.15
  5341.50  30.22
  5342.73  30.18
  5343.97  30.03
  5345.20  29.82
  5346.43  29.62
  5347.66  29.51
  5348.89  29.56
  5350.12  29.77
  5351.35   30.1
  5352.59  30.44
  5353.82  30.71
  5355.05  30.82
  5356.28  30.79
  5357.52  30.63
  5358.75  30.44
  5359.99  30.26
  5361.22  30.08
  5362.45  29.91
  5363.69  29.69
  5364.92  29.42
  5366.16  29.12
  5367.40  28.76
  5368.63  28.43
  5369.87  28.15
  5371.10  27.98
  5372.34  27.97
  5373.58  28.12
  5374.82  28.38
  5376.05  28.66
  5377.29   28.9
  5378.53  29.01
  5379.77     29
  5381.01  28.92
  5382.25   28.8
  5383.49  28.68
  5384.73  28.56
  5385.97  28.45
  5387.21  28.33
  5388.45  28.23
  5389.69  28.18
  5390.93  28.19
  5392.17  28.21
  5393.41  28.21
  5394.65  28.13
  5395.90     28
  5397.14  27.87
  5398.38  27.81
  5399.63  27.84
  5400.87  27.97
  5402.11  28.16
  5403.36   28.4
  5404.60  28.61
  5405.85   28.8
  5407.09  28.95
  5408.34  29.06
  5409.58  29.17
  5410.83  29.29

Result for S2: -1.8 angstrom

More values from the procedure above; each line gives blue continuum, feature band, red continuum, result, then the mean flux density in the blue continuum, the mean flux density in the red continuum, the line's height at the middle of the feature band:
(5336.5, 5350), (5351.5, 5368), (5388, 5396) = -0.45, 29.9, 28.2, 29.3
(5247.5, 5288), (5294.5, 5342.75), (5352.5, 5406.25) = -1.81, 27.4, 28.8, 28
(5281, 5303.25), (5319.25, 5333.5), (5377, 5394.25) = 0.60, 29.6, 28.5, 29.2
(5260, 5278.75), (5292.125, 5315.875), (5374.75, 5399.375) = -2.59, 26.2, 28.4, 26.8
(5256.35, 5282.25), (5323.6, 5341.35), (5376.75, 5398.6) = -0.71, 26.5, 28.4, 27.5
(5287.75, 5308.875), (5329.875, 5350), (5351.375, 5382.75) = 0.15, 29.9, 29.3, 29.6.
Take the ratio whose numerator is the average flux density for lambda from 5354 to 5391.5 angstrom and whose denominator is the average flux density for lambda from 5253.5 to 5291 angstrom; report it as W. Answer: 1.1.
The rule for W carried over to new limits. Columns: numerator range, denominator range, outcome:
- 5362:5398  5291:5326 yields 0.97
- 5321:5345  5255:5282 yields 1.08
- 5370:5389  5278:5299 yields 0.97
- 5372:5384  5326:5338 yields 1.01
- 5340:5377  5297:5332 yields 1.02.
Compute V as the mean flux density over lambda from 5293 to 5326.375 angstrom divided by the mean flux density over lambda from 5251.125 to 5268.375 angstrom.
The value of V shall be 1.1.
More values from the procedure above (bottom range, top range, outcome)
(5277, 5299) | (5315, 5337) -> 0.97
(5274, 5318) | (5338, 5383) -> 1.01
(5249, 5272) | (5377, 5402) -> 1.04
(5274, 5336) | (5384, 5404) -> 0.98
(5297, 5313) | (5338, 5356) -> 1.01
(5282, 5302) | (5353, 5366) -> 1.02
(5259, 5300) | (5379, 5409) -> 1.02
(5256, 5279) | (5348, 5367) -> 1.14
